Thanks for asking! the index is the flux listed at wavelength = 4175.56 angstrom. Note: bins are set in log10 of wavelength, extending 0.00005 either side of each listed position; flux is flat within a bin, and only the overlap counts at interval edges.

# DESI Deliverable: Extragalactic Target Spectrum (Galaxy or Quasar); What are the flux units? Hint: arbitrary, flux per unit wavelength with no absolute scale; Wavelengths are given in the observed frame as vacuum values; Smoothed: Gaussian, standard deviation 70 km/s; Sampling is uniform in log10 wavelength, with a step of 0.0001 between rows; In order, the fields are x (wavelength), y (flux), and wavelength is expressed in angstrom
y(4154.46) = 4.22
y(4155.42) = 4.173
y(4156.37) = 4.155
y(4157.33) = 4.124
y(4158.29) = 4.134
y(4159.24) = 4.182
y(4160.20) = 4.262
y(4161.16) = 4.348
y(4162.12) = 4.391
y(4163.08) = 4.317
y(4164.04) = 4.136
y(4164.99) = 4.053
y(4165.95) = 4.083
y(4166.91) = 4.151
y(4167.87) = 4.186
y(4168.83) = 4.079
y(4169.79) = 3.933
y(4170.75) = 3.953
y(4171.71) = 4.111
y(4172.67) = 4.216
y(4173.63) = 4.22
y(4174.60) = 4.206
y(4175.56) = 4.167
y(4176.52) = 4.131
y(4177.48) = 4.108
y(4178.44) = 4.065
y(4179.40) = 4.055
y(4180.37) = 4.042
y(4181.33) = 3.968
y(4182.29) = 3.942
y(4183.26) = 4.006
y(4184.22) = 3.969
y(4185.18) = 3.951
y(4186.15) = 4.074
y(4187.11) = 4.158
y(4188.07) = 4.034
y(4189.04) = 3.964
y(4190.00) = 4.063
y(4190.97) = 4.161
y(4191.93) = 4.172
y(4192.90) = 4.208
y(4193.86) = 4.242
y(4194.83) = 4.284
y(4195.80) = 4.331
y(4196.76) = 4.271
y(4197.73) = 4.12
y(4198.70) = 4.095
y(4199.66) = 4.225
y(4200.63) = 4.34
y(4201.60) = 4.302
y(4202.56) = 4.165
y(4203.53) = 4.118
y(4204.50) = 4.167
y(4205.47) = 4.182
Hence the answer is 4.167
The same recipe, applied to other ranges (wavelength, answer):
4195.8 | 4.331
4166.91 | 4.151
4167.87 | 4.186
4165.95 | 4.083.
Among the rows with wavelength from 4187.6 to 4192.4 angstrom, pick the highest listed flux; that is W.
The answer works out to 4.172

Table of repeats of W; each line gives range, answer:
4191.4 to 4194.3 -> 4.242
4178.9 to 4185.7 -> 4.055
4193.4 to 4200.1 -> 4.331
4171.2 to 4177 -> 4.22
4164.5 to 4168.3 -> 4.186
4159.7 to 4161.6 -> 4.348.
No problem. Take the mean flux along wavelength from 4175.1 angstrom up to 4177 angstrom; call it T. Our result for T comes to 4.15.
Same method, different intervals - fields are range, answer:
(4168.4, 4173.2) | 4.06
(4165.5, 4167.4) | 4.12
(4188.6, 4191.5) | 4.07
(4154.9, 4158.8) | 4.15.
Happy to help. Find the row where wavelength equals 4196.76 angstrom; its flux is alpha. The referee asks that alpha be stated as 4.271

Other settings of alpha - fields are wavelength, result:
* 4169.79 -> 3.933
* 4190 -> 4.063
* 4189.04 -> 3.964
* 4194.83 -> 4.284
